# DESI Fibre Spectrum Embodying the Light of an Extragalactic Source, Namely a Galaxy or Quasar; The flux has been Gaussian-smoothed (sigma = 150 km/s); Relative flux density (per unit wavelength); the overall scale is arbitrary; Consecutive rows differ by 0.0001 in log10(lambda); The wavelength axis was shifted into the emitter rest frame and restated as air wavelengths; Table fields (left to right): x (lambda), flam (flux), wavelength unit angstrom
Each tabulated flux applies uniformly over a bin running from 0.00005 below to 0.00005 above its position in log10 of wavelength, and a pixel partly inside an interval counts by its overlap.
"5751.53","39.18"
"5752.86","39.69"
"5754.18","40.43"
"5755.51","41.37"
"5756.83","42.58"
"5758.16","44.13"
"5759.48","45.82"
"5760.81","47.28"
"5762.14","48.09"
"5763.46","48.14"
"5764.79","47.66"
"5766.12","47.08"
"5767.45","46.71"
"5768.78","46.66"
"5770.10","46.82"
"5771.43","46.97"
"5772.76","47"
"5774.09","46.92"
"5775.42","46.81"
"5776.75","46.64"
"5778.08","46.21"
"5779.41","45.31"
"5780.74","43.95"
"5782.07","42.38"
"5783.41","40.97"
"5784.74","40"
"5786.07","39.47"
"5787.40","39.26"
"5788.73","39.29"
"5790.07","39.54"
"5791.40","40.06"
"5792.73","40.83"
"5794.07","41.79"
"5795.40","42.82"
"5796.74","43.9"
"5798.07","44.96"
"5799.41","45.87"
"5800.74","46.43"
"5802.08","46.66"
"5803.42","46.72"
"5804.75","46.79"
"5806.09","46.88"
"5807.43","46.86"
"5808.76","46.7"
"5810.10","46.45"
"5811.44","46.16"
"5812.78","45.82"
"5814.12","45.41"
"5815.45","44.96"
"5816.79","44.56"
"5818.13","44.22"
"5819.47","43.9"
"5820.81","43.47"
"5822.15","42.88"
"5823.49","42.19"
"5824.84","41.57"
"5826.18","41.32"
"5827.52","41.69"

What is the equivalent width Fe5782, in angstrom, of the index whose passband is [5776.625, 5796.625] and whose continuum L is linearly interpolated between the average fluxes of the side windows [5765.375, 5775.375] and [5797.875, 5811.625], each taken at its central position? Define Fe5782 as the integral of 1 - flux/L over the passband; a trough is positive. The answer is 2.1 angstrom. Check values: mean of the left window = 46.9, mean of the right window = 46.5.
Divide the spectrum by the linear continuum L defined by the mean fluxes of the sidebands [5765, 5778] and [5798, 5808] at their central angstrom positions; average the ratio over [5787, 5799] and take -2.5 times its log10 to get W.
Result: 0.12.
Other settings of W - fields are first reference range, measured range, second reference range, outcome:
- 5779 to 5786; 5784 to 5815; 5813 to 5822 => -0.015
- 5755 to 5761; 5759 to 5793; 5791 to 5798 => -0.032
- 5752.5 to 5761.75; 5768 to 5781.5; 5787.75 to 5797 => -0.103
